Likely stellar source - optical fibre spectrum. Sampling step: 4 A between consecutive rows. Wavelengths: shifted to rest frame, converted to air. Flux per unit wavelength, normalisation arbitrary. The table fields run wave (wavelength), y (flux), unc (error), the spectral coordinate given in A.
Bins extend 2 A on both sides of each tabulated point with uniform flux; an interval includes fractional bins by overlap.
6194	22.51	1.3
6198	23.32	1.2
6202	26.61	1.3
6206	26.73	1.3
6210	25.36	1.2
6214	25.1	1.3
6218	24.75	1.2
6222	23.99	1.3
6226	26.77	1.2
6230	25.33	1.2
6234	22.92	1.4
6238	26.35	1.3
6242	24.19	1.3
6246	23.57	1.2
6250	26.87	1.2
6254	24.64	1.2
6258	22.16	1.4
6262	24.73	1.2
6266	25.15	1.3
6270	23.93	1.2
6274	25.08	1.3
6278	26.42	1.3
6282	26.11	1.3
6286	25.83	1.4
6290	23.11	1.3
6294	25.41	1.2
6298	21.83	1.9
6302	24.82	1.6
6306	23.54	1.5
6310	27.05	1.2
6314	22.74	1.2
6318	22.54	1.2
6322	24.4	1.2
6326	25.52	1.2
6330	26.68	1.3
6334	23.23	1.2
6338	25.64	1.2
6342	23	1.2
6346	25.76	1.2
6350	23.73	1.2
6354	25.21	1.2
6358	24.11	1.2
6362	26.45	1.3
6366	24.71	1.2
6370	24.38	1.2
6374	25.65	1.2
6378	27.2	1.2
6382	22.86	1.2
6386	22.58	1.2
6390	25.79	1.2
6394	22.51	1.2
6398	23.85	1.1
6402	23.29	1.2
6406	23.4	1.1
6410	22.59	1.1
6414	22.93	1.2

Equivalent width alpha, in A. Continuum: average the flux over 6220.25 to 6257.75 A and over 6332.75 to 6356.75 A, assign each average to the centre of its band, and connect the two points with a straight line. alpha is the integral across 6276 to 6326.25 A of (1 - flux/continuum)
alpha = 0.2 A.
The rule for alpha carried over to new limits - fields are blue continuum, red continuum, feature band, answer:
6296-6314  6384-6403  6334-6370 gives -1.28 A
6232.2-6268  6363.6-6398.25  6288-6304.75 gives 0.49 A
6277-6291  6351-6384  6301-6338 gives 1.05 A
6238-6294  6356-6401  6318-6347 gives -0.05 A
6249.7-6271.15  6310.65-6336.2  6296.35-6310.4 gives 0.18 A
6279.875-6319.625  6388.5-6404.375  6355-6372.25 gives -0.70 A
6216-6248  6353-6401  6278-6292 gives -0.31 A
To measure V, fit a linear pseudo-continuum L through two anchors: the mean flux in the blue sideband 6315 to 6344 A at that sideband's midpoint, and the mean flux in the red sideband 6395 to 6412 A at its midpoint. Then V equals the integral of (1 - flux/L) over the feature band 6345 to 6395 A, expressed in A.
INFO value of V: -2.0 A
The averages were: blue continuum 24.4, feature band 24.7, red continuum 23.2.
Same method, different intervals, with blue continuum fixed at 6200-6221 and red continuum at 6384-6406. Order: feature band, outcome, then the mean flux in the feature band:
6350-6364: -0.6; 25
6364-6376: -0.5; 24.9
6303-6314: -0.1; 24.8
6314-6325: 0.4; 23.5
